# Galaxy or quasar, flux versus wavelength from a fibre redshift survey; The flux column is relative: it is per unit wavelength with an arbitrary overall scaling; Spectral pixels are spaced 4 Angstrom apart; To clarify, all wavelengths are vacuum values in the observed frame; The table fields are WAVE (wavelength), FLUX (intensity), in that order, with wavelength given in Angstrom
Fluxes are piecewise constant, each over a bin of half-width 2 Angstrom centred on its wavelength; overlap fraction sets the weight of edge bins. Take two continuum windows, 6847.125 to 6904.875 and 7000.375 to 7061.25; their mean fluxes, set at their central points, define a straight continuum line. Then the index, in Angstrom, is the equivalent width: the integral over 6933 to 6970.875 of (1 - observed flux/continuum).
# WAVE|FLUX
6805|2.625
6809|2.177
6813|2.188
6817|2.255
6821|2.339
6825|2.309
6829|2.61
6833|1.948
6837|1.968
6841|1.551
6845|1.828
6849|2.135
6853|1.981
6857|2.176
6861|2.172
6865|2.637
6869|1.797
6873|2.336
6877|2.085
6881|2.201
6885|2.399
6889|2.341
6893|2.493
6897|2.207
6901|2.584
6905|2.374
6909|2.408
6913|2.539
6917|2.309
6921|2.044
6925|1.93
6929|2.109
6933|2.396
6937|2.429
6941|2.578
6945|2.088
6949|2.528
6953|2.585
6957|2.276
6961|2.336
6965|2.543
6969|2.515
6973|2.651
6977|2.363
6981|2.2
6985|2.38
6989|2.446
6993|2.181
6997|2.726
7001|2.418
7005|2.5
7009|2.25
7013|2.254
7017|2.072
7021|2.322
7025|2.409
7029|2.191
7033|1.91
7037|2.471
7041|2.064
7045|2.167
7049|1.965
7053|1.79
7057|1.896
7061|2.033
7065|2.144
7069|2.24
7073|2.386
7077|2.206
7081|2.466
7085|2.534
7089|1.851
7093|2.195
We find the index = -3.69 Angstrom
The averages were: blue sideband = 2.26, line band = 2.43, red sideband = 2.17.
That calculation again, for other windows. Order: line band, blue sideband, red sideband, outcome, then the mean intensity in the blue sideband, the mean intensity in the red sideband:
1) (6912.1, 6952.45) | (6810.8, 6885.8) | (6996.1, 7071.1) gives -2.4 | 2.15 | 2.19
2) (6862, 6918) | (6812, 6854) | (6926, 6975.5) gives -2.1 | 2.1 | 2.41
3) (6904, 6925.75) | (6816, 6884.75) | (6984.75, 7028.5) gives -0.5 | 2.14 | 2.35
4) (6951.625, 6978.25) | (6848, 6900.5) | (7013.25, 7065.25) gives -3.6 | 2.24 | 2.11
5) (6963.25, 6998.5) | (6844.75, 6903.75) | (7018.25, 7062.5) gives -4.6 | 2.24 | 2.11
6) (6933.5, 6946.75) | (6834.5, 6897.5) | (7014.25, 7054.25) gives -1.4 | 2.14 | 2.14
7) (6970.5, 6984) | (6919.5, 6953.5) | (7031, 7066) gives -1.3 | 2.29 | 2.05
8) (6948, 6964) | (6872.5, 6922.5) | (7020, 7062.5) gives -1.4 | 2.34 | 2.11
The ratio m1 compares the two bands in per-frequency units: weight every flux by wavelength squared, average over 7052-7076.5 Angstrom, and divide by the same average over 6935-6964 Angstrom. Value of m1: 0.90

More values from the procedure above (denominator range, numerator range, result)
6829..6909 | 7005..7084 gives 1.05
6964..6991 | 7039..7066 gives 0.84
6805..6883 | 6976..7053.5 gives 1.10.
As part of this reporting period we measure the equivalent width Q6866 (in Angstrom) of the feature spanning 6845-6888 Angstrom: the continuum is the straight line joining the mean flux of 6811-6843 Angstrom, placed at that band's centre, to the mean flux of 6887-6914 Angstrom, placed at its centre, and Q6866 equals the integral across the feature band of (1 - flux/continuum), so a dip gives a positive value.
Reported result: 2.1 Angstrom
